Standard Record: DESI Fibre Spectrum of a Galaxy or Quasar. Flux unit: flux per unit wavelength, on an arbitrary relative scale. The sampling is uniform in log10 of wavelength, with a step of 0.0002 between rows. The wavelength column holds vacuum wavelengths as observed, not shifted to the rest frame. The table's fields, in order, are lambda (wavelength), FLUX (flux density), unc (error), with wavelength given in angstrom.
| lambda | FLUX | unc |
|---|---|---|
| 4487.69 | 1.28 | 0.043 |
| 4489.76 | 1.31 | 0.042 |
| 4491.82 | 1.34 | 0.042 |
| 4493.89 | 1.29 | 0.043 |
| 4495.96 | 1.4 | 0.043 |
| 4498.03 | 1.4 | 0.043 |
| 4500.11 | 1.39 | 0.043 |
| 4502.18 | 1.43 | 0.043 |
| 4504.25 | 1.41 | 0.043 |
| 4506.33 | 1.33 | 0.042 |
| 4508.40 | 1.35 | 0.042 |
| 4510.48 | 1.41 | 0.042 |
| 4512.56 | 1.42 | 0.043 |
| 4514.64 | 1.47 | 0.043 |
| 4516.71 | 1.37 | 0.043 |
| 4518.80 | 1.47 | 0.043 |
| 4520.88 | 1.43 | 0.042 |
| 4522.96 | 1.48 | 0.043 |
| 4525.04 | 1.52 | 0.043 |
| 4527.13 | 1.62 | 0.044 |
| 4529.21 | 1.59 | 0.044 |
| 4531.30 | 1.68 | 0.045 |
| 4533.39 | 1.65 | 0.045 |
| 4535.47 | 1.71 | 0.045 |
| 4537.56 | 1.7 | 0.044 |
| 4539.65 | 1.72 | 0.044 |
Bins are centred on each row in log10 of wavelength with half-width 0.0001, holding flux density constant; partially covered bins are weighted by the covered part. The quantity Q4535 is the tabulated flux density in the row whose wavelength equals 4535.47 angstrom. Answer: 1.71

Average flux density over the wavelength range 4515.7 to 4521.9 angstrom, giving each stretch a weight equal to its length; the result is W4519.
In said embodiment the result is 1.42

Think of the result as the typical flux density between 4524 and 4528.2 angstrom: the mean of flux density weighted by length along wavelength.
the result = 1.57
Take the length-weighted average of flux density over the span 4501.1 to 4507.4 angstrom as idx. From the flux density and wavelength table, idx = 1.39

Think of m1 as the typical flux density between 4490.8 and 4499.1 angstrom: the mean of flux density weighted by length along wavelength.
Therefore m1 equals 1.36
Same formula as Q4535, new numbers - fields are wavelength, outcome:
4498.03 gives 1.4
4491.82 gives 1.34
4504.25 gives 1.41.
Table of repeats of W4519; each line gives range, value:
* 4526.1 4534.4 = 1.63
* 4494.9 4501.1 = 1.39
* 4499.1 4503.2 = 1.41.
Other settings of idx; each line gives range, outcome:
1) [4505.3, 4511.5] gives 1.36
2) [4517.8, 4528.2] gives 1.51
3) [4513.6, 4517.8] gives 1.42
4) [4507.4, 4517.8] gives 1.4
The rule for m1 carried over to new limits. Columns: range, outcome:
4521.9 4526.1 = 1.5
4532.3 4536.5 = 1.68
